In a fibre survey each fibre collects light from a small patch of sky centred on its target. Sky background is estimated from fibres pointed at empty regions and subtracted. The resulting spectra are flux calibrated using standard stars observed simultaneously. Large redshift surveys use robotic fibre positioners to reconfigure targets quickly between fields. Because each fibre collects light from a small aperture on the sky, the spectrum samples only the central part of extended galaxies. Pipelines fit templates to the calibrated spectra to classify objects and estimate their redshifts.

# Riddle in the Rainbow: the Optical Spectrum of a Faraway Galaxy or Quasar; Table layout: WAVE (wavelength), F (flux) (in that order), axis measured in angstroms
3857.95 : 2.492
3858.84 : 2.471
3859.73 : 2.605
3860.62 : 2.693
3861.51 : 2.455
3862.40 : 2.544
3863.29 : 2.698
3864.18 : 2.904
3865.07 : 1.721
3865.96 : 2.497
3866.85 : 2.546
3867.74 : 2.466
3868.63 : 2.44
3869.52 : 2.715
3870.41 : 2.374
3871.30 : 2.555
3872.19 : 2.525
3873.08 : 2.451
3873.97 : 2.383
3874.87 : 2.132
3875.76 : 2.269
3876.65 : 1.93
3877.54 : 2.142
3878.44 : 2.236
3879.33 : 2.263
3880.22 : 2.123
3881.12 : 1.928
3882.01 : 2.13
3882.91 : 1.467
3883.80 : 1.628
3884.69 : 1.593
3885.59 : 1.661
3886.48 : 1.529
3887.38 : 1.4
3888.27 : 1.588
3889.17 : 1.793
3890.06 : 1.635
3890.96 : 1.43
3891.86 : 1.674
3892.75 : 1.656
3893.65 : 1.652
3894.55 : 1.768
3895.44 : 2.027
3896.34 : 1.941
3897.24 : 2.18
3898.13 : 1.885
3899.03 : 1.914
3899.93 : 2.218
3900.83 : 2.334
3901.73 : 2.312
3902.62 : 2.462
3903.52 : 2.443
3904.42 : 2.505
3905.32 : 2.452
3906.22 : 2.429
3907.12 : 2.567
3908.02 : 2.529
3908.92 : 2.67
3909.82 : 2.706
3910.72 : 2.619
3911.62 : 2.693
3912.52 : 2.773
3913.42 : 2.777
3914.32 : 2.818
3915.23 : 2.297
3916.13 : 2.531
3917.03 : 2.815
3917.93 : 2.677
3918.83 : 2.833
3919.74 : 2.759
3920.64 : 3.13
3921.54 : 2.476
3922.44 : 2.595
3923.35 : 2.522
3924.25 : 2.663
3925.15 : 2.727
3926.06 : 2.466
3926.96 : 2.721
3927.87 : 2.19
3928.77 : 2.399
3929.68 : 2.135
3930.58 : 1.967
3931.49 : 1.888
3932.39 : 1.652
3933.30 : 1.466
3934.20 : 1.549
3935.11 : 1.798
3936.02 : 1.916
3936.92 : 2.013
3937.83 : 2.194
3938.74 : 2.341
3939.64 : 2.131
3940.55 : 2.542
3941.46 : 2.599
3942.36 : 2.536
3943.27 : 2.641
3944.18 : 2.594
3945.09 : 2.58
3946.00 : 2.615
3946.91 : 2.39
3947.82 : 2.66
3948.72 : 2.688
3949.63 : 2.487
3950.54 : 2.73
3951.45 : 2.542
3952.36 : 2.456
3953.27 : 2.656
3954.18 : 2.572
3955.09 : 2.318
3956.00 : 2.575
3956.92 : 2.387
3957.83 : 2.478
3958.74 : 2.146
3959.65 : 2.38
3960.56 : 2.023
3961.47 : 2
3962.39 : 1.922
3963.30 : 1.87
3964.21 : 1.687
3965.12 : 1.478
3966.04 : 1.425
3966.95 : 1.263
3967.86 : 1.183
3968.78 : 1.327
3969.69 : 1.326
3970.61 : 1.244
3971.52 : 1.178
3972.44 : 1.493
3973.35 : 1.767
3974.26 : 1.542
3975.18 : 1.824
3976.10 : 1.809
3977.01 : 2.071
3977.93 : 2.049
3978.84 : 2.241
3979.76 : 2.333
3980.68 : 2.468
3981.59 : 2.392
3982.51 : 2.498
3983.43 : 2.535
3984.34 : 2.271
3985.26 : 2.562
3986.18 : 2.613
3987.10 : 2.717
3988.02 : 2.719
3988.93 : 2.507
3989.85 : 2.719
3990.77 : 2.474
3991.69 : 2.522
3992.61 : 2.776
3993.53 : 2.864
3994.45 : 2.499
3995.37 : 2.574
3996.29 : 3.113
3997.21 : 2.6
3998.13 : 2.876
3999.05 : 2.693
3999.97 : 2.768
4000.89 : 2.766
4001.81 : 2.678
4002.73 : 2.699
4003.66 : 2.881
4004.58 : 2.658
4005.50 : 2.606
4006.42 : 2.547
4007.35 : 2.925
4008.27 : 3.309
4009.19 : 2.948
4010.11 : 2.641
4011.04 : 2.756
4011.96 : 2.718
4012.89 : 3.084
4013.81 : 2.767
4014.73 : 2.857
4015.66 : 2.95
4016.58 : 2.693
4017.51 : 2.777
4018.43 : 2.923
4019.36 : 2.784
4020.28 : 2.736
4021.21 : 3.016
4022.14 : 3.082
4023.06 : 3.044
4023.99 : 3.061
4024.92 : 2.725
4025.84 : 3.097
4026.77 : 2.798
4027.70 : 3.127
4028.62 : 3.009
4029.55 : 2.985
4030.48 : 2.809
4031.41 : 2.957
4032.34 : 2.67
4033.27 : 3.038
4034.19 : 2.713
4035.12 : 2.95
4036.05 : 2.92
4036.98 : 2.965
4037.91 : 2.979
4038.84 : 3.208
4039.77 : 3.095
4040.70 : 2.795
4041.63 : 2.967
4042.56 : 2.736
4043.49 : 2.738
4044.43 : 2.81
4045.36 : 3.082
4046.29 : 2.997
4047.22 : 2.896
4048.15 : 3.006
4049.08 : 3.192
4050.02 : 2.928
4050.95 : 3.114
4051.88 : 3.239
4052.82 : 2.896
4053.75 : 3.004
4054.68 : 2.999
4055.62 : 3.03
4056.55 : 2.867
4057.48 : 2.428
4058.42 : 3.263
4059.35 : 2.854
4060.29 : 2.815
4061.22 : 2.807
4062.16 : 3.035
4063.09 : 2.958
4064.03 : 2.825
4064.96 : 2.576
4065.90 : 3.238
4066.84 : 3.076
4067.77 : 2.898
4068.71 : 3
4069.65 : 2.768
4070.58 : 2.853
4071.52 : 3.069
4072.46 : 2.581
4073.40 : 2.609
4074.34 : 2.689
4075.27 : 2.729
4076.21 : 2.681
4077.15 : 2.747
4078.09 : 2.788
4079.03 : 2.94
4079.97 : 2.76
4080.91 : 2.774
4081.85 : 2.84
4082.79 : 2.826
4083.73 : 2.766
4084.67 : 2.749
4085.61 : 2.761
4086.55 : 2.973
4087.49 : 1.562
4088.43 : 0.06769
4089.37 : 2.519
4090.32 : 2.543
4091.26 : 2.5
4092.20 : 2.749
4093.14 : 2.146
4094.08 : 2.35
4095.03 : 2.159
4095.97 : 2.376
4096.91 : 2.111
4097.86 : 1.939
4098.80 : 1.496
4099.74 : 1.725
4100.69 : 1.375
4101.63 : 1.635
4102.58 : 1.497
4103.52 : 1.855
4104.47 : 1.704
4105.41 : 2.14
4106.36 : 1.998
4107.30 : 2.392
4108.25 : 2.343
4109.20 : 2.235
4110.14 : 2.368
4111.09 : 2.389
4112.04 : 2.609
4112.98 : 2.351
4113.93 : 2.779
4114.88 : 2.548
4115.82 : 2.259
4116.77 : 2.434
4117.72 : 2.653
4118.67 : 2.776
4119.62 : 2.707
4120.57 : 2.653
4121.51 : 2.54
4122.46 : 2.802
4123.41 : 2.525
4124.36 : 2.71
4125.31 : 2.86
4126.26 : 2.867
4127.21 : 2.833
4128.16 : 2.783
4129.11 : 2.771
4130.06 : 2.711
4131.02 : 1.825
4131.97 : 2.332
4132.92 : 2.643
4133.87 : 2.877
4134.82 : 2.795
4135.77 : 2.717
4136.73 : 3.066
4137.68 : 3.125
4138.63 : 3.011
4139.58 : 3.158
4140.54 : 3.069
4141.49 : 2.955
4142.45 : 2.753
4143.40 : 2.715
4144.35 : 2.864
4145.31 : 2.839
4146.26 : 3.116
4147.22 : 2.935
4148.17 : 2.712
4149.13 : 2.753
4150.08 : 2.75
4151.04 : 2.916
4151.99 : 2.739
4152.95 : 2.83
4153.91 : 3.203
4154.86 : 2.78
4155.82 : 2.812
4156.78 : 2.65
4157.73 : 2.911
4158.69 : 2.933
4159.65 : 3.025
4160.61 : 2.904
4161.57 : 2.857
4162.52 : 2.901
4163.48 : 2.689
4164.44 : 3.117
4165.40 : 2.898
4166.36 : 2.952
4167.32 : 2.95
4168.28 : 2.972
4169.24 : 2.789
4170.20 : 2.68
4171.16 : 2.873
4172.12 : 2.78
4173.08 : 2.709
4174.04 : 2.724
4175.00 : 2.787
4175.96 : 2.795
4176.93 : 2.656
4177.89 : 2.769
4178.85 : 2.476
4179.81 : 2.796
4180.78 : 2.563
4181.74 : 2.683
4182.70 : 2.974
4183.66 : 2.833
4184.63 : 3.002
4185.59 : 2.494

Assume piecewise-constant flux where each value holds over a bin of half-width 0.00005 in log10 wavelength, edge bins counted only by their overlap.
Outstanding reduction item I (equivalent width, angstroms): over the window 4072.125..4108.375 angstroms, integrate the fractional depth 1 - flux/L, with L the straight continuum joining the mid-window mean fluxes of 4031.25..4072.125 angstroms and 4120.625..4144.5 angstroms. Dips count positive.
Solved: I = 7.2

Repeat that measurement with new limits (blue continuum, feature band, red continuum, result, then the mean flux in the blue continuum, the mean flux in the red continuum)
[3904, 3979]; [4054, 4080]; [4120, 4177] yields -2.6 angstroms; 2.25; 2.82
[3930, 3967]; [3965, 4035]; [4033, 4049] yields 3.0 angstroms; 2.21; 2.94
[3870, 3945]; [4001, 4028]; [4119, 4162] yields -3.9 angstroms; 2.23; 2.81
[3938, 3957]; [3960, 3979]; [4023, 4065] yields 7.0 angstroms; 2.52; 2.94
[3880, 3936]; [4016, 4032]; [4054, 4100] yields -2.8 angstroms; 2.19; 2.61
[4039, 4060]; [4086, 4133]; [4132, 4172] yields 9.8 angstroms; 2.95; 2.88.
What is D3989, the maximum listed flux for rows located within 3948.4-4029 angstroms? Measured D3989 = 3.309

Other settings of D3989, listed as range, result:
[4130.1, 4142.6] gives 3.158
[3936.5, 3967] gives 2.73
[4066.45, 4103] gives 3.076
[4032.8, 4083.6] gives 3.263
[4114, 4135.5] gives 2.877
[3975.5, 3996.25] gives 2.864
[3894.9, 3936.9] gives 3.13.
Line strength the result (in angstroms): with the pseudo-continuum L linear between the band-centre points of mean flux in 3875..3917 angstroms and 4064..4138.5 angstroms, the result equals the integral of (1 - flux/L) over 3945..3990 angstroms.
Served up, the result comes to 2.2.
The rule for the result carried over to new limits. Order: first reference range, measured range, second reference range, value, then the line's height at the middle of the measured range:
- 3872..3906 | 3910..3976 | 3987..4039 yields 2.85 angstroms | 2.36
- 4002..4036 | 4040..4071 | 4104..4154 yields -1.43 angstroms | 2.8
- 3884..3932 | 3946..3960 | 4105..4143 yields -0.94 angstroms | 2.35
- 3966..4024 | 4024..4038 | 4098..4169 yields -2.28 angstroms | 2.51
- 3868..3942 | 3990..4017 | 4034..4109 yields -3.37 angstroms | 2.46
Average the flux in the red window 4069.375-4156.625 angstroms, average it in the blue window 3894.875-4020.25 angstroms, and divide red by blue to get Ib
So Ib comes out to 1.1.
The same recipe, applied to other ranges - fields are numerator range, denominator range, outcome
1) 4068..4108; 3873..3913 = 1.13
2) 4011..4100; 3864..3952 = 1.22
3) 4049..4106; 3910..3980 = 1.15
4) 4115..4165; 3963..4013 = 1.20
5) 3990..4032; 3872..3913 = 1.35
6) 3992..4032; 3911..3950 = 1.17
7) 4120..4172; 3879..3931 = 1.26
